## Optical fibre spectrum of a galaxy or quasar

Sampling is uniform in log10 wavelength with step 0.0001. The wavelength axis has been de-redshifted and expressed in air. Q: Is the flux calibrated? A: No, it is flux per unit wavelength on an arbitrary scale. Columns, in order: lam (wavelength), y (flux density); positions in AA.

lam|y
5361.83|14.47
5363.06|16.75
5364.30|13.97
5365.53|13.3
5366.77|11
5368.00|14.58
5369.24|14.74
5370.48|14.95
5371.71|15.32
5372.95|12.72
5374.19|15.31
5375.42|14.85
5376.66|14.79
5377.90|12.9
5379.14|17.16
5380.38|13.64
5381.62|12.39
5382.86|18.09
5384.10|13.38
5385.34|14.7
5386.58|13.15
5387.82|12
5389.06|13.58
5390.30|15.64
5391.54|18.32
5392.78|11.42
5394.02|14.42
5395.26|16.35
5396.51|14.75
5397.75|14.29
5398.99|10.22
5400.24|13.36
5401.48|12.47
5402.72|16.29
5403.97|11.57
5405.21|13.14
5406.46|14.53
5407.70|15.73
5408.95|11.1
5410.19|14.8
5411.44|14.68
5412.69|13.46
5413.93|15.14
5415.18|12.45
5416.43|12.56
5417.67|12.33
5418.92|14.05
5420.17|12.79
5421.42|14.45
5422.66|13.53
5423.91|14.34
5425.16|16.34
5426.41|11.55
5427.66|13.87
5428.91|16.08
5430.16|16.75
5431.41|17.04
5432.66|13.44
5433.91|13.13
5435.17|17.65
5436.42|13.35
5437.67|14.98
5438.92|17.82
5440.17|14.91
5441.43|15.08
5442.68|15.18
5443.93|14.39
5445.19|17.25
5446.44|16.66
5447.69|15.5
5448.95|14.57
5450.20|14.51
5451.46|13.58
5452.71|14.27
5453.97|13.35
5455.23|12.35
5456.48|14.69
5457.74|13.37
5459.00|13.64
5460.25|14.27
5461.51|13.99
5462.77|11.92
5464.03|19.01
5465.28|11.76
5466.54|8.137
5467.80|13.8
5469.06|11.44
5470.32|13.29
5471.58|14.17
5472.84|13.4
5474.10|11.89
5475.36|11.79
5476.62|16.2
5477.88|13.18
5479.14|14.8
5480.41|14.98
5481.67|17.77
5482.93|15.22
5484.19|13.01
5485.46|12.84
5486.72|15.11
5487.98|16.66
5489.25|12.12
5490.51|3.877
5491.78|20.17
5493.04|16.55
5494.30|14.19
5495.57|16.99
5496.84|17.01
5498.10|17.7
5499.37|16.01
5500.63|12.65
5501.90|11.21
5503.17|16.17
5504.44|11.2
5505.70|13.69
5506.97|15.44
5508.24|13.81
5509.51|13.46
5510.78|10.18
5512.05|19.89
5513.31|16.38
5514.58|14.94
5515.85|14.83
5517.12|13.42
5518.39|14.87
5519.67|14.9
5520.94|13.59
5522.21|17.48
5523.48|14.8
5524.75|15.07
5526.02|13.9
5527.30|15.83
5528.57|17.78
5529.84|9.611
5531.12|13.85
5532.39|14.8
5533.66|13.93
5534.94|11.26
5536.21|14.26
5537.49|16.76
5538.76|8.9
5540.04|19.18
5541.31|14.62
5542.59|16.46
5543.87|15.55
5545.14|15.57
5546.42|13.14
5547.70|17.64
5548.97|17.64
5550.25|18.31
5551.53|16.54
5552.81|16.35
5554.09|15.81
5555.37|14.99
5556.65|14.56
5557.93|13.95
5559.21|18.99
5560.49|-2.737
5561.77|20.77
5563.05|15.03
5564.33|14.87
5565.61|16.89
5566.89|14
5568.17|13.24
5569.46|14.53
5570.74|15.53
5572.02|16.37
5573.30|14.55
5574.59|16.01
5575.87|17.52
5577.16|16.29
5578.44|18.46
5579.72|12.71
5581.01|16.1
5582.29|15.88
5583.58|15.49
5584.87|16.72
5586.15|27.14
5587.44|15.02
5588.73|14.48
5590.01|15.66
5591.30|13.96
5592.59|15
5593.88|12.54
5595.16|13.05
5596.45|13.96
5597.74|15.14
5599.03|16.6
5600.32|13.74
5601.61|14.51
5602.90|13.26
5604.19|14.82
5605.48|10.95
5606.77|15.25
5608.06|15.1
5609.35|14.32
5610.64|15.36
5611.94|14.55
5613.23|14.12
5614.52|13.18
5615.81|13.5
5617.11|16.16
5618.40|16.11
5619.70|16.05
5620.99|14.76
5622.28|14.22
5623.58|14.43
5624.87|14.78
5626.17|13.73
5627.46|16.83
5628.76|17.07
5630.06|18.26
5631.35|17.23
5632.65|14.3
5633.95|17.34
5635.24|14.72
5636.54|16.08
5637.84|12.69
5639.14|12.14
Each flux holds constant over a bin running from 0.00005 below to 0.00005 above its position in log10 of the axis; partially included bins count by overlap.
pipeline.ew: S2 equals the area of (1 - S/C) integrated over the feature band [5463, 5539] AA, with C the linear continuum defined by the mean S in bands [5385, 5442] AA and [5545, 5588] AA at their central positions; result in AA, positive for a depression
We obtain 4.3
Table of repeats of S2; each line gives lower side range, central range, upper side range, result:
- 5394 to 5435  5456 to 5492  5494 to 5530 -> 2.22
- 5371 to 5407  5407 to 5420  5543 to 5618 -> 0.62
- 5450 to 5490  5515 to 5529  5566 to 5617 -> -0.75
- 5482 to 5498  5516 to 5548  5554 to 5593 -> 0.80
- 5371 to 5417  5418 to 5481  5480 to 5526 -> 0.58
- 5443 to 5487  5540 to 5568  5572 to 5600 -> 0.13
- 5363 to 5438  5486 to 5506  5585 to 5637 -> 0.24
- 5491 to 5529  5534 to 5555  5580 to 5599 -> -0.17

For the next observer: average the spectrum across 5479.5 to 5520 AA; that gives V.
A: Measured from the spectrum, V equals 14.6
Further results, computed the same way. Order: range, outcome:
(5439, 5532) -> 14.3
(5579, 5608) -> 15.1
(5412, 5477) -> 14.1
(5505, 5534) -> 14.6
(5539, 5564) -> 15.3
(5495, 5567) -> 14.8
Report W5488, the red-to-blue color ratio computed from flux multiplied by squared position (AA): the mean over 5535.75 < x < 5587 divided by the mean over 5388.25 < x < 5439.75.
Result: 1.16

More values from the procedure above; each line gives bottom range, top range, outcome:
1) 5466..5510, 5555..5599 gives 1.12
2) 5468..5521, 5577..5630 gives 1.10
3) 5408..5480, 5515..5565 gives 1.09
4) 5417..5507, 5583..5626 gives 1.10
